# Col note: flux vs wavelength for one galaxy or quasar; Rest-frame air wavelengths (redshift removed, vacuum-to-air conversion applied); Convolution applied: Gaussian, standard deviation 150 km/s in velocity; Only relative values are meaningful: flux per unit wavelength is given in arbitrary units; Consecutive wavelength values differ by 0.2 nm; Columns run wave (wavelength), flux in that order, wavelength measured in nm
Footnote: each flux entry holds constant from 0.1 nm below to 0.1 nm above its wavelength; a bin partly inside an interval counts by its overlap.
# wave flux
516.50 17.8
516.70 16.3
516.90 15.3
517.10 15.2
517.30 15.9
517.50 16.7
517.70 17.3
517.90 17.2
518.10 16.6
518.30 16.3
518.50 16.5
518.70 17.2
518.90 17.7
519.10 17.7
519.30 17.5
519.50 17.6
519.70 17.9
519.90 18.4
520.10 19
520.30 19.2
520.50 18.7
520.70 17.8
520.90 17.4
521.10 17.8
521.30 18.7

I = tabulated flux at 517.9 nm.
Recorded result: 17.2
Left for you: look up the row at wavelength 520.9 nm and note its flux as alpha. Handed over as 17.4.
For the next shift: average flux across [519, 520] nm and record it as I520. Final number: 17.8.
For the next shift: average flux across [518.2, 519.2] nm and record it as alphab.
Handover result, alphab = 17.1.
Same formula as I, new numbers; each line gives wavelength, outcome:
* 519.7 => 17.9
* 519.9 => 18.4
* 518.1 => 16.6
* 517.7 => 17.3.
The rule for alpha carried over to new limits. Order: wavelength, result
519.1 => 17.7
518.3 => 16.3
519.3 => 17.5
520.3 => 19.2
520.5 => 18.7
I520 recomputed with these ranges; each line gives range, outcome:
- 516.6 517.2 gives 15.6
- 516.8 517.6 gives 15.8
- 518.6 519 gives 17.4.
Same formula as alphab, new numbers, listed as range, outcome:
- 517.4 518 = 17.1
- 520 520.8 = 18.7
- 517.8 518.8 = 16.8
